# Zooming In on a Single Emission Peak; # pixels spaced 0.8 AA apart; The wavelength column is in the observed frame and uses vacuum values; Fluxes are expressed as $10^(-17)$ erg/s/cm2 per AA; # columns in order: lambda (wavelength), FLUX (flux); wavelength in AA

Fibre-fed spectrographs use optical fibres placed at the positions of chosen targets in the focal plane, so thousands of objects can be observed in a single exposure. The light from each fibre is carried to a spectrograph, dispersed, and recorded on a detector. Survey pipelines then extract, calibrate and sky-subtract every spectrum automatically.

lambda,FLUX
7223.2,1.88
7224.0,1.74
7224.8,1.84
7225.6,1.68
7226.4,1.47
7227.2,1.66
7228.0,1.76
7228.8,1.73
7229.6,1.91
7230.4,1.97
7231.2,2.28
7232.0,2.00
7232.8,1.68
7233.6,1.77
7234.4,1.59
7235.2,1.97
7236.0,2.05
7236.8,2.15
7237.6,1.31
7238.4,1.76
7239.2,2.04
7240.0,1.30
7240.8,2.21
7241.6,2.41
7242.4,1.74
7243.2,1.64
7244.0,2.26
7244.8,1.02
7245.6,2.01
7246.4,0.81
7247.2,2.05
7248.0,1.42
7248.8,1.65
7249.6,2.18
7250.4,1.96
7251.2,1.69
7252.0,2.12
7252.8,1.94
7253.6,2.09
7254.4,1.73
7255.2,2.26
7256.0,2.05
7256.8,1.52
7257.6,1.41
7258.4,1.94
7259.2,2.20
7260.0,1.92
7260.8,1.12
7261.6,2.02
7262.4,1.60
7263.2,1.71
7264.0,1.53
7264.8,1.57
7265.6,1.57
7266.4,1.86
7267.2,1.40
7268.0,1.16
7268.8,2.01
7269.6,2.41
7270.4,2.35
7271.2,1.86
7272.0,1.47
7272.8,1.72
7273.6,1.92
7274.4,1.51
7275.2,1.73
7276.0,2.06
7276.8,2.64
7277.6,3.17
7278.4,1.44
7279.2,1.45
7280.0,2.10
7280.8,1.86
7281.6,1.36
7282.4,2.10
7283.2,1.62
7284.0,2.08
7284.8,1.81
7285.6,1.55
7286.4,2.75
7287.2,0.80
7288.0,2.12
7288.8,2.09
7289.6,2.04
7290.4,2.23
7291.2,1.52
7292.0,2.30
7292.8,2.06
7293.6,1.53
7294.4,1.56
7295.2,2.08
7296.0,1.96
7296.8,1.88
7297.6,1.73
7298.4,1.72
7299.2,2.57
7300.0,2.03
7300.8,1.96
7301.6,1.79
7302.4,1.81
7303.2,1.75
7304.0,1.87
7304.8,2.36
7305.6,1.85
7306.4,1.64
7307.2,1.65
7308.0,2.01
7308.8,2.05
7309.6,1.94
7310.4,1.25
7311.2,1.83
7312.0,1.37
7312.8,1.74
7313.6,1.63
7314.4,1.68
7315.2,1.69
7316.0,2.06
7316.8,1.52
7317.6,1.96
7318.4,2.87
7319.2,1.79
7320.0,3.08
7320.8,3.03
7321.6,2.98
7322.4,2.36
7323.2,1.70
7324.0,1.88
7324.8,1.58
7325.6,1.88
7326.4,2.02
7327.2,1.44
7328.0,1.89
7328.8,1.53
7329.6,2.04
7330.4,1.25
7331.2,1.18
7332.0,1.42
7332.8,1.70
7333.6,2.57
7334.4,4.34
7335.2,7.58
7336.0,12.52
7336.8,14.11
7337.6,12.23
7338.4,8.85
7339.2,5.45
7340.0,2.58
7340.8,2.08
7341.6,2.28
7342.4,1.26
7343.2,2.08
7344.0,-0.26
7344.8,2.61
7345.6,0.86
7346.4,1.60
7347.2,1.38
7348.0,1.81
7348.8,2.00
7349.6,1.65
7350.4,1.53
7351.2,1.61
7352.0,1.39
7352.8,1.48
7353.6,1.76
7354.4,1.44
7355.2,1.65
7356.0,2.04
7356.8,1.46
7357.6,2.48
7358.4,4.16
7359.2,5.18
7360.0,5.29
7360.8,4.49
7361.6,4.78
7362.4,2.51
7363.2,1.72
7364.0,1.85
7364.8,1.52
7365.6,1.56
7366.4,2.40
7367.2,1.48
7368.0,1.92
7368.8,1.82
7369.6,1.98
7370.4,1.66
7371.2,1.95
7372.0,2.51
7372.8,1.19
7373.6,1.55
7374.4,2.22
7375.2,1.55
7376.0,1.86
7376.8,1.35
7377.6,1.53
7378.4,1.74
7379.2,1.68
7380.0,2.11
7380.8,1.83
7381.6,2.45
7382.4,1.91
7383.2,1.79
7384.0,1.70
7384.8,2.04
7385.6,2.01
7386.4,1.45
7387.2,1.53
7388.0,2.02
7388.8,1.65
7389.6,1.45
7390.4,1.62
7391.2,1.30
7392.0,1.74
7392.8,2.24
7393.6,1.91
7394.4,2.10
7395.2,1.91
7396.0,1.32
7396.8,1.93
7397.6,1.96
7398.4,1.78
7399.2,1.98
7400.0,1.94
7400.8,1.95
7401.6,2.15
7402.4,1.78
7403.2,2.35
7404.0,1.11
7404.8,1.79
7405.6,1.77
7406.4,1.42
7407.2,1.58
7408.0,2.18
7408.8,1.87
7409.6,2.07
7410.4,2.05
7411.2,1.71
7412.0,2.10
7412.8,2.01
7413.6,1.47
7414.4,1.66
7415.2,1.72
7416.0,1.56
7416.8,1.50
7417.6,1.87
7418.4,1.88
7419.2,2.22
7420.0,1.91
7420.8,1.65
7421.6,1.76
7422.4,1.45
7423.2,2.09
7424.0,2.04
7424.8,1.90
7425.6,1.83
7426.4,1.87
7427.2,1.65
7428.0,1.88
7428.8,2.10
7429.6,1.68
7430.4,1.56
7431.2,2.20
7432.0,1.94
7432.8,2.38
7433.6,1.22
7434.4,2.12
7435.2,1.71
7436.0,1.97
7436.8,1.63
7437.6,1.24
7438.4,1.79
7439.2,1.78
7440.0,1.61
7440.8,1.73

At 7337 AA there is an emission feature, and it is Halpha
